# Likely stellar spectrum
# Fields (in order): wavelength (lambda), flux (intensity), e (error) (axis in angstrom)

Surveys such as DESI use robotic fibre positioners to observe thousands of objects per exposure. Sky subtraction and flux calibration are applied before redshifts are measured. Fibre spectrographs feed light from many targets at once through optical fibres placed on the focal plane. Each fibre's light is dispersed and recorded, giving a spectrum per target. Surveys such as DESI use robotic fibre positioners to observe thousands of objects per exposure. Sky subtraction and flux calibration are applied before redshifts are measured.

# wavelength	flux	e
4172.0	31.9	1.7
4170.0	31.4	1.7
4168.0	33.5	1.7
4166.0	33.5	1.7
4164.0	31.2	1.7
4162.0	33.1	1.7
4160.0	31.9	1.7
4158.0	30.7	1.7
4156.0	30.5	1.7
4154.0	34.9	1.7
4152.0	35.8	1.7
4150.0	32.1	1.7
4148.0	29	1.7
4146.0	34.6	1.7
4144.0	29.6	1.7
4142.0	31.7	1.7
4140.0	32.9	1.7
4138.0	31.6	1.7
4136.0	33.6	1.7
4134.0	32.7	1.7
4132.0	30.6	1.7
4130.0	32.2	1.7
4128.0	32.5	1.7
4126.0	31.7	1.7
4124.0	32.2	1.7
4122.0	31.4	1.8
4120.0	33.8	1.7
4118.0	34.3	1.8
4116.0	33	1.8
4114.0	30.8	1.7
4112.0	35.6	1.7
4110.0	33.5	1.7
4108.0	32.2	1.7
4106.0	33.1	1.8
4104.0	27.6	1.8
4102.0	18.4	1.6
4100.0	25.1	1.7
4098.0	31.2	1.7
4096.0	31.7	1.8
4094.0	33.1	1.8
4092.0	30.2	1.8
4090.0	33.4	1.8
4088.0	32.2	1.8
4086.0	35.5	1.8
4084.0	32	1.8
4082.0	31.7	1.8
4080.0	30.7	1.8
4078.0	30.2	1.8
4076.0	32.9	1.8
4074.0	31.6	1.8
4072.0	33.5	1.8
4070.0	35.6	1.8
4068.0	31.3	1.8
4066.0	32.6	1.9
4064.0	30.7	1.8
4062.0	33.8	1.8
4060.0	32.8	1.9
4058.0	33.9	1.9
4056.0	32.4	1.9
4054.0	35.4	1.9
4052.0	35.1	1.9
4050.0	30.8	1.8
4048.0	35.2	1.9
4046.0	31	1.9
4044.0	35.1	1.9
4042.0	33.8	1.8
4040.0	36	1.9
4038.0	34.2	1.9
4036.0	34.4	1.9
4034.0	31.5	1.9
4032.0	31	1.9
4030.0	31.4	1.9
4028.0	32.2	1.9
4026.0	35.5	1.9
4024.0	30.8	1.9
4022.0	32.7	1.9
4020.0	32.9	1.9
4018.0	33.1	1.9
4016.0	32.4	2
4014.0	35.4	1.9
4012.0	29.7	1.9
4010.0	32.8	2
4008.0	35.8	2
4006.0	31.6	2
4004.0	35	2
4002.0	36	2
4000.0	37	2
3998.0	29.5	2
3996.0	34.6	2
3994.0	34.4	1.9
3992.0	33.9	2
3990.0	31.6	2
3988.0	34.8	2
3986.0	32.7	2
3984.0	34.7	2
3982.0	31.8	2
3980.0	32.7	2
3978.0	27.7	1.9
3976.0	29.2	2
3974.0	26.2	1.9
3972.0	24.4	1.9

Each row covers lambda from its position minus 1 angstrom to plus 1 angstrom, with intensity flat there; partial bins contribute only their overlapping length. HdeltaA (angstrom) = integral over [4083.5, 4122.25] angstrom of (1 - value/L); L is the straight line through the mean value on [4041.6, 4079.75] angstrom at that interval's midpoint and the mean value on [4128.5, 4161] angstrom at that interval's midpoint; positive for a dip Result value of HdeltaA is 1.4 angstrom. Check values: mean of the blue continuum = 33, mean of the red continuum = 32.2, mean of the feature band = 31.4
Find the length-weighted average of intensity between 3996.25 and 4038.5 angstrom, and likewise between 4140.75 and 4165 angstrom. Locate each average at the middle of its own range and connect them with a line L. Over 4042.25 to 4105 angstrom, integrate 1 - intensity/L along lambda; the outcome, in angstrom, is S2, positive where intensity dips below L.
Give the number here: 1.6 angstrom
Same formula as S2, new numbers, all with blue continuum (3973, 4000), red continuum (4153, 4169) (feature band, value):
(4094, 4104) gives 1.53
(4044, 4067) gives -0.70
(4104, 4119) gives -0.25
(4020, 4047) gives -0.77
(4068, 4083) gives -0.01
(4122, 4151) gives 0.40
